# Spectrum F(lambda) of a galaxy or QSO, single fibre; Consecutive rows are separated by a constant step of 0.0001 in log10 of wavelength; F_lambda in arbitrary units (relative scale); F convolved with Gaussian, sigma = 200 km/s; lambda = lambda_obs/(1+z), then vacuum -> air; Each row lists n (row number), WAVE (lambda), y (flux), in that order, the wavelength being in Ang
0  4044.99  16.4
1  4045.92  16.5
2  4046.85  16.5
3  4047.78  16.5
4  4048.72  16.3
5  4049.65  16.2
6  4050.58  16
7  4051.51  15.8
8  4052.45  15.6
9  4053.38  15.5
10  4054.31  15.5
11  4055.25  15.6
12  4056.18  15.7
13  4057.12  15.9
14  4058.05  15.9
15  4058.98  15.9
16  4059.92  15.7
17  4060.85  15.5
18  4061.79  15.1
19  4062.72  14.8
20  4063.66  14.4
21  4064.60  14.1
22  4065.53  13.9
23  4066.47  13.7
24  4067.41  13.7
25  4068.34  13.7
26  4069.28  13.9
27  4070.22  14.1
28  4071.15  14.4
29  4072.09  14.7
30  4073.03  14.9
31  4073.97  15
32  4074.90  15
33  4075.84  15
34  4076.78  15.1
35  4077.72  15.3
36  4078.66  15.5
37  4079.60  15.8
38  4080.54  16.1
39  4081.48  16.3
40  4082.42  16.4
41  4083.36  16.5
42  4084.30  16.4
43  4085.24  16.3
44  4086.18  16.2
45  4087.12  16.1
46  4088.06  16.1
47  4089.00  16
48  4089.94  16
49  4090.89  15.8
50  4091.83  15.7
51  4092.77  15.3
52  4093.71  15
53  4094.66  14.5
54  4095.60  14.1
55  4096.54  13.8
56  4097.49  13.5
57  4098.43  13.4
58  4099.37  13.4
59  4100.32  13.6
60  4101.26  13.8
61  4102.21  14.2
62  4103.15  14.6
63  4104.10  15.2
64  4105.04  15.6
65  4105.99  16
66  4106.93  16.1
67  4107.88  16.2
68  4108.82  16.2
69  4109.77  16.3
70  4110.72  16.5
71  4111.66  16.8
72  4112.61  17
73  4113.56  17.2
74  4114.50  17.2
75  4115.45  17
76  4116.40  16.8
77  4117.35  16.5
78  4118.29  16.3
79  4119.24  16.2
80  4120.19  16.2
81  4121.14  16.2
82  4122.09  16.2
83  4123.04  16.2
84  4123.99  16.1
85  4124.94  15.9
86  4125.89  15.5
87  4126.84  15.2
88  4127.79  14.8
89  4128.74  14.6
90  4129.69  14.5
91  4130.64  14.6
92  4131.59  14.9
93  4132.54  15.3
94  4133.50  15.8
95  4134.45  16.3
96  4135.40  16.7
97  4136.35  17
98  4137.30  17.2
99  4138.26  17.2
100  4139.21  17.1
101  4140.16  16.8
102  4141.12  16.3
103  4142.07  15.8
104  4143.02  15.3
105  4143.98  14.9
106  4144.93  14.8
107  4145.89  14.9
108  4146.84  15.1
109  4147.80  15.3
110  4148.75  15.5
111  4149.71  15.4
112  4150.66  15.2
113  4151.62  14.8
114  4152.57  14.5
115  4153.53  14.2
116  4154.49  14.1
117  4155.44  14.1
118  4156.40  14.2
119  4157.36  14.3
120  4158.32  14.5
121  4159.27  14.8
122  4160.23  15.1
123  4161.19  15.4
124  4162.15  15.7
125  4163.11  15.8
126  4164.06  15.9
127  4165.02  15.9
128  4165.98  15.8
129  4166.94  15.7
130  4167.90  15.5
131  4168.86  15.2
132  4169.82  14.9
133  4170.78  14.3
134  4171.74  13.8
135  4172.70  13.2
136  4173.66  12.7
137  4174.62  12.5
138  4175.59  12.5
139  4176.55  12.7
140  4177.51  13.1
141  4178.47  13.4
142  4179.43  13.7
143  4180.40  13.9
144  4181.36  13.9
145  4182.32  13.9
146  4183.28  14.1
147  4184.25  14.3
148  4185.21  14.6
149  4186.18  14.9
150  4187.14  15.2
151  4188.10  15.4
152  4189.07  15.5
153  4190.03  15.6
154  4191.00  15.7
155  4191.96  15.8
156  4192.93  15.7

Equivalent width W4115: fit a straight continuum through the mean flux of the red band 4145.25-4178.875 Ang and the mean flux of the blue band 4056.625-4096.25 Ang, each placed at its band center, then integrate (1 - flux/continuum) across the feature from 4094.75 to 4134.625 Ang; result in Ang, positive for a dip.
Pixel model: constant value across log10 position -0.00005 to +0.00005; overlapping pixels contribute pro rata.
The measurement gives -1.5 Ang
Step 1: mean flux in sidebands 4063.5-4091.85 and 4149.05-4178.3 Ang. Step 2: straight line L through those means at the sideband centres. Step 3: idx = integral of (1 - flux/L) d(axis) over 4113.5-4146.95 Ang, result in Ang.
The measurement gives -2.6 Ang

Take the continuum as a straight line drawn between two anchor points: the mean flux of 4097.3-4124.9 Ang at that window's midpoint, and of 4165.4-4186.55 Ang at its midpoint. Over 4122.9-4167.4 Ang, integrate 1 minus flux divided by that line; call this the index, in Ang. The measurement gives -1.7 Ang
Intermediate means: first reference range 15.8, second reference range 14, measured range 15.4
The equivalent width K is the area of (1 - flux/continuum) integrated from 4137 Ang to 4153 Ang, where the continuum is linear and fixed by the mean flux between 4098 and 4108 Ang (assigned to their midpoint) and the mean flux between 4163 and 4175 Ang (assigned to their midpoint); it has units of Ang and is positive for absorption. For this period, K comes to -1.02 Ang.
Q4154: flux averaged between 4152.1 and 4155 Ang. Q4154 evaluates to 14.3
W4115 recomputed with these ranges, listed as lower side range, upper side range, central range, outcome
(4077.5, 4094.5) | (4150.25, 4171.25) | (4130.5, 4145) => -0.75 Ang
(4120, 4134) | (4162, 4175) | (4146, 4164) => 0.10 Ang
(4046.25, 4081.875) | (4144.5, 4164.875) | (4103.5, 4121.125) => -1.53 Ang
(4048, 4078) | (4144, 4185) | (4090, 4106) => 0.34 Ang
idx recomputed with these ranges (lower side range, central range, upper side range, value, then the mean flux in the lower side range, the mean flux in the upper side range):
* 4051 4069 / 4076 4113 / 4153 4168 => -1.0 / 15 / 15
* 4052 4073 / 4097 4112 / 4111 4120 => 1.2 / 14.9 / 16.8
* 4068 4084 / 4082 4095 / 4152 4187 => -0.7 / 15.2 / 14.4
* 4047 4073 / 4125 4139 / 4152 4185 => -1.1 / 15.1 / 14.3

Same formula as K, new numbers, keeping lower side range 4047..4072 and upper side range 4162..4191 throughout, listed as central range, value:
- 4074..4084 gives -0.4 Ang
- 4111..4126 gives -1.7 Ang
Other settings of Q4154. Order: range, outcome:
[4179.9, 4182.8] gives 13.9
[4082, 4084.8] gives 16.4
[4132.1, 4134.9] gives 15.8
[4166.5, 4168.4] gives 15.6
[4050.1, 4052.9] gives 15.8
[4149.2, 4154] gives 14.8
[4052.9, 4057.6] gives 15.6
